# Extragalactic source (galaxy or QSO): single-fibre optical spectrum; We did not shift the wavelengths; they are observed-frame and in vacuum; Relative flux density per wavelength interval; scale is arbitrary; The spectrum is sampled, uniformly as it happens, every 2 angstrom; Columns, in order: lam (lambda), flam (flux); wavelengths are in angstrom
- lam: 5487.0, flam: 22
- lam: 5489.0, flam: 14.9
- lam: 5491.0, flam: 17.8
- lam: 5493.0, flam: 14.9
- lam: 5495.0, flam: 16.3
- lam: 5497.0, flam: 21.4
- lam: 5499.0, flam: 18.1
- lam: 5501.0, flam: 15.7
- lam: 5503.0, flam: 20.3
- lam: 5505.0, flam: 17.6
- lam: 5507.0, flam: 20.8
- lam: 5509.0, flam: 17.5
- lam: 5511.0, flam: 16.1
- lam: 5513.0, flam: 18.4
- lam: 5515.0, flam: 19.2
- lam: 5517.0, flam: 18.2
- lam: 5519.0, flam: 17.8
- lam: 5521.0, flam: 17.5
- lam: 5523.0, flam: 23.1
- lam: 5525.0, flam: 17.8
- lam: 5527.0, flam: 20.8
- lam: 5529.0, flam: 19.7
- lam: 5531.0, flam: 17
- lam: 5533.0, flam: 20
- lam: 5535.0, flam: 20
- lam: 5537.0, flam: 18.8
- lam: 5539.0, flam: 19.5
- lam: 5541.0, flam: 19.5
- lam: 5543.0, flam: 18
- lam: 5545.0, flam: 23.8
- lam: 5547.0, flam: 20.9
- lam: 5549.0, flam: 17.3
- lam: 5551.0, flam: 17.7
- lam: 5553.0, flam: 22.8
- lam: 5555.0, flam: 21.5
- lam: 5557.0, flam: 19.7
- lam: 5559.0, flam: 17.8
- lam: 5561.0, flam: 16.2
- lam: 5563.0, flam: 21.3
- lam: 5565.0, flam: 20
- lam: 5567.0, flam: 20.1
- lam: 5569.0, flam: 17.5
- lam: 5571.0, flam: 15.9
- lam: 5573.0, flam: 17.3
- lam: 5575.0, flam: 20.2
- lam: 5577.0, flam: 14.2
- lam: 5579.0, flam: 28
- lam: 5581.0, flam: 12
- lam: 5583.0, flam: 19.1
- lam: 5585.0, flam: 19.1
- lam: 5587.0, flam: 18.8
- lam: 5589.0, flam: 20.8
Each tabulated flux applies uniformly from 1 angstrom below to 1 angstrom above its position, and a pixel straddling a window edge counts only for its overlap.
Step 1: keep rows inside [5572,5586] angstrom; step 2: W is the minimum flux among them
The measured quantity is 12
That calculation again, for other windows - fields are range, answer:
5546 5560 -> 17.3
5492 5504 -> 14.9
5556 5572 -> 15.9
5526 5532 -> 17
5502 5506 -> 17.6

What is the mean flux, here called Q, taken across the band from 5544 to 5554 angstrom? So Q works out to 20.5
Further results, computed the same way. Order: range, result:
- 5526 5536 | 19.5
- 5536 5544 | 18.9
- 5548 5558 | 19.8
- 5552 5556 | 22.1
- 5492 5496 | 15.6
